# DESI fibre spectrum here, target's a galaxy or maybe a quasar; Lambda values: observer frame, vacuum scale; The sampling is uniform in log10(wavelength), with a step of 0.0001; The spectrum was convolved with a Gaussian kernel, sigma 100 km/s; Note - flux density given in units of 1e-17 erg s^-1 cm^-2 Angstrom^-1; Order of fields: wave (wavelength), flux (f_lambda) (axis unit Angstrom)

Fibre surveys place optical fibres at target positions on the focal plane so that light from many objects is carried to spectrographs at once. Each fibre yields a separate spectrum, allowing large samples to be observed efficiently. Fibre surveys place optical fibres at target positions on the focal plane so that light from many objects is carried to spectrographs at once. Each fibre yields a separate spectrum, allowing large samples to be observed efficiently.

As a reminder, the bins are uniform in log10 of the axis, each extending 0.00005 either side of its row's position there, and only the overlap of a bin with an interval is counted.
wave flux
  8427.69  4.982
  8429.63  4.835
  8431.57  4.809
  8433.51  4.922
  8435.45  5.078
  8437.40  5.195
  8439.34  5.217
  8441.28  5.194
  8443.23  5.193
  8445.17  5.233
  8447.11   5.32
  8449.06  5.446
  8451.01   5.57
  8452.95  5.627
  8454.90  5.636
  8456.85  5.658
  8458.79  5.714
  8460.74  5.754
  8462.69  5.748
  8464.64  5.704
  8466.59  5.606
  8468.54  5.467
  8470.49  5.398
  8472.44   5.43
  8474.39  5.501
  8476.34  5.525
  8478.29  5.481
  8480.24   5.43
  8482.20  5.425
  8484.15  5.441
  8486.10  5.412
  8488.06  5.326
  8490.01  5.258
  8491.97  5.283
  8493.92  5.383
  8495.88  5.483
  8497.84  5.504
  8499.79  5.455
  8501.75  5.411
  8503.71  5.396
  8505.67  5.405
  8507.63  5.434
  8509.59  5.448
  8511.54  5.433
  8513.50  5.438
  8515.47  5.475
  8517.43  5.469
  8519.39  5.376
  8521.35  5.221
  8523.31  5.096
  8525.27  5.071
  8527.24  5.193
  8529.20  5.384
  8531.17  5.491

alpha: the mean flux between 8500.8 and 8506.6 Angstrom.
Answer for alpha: 5.4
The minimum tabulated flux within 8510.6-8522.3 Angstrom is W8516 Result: 5.221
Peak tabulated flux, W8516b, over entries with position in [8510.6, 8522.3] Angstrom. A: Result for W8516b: 5.475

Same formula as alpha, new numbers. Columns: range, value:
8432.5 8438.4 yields 5.06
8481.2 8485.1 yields 5.43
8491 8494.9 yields 5.34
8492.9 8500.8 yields 5.46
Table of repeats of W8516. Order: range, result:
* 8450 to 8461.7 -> 5.57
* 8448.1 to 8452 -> 5.446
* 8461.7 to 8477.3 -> 5.398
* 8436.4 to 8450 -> 5.193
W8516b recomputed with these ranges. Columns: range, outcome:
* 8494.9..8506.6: 5.504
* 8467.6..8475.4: 5.501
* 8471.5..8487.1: 5.525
